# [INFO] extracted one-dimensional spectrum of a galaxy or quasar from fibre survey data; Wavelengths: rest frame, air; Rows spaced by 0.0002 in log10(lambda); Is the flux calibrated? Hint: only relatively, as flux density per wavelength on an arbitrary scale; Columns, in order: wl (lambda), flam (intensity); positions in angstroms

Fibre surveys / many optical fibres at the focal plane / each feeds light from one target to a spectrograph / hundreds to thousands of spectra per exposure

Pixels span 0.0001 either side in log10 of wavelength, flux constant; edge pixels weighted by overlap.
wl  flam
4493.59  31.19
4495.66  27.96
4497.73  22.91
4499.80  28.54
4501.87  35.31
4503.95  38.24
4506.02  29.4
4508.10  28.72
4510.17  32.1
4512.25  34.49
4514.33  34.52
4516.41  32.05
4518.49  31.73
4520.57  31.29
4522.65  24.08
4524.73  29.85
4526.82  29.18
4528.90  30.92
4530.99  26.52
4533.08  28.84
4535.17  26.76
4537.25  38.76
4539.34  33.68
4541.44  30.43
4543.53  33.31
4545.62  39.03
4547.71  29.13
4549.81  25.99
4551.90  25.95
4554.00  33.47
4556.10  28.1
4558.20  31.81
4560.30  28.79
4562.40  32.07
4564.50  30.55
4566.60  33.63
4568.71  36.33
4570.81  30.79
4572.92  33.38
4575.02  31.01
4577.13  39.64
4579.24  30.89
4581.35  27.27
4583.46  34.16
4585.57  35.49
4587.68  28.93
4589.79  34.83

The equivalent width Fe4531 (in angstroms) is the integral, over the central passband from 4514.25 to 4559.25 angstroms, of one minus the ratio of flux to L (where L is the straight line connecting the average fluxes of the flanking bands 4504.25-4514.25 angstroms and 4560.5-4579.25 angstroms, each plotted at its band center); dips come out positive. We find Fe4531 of 2.6 angstroms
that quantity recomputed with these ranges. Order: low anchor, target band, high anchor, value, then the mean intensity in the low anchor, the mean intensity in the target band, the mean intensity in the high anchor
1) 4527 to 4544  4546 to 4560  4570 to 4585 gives 0.9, 31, 29.5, 32.6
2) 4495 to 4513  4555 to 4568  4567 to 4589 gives 0.6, 30.9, 31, 32.8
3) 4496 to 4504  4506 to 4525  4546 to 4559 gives -0.6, 30.1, 30.9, 29.5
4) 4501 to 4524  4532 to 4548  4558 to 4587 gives -0.2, 31.9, 32.6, 32.5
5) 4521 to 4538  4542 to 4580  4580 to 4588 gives -1.5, 29.3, 31.9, 31.7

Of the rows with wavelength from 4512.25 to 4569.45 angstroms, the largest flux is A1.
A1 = 39.03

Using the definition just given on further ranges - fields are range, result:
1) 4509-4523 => 34.52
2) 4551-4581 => 39.64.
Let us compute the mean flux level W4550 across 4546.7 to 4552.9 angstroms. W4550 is 27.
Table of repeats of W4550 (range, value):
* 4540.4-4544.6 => 32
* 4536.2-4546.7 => 35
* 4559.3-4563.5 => 30.5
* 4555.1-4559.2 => 29.9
